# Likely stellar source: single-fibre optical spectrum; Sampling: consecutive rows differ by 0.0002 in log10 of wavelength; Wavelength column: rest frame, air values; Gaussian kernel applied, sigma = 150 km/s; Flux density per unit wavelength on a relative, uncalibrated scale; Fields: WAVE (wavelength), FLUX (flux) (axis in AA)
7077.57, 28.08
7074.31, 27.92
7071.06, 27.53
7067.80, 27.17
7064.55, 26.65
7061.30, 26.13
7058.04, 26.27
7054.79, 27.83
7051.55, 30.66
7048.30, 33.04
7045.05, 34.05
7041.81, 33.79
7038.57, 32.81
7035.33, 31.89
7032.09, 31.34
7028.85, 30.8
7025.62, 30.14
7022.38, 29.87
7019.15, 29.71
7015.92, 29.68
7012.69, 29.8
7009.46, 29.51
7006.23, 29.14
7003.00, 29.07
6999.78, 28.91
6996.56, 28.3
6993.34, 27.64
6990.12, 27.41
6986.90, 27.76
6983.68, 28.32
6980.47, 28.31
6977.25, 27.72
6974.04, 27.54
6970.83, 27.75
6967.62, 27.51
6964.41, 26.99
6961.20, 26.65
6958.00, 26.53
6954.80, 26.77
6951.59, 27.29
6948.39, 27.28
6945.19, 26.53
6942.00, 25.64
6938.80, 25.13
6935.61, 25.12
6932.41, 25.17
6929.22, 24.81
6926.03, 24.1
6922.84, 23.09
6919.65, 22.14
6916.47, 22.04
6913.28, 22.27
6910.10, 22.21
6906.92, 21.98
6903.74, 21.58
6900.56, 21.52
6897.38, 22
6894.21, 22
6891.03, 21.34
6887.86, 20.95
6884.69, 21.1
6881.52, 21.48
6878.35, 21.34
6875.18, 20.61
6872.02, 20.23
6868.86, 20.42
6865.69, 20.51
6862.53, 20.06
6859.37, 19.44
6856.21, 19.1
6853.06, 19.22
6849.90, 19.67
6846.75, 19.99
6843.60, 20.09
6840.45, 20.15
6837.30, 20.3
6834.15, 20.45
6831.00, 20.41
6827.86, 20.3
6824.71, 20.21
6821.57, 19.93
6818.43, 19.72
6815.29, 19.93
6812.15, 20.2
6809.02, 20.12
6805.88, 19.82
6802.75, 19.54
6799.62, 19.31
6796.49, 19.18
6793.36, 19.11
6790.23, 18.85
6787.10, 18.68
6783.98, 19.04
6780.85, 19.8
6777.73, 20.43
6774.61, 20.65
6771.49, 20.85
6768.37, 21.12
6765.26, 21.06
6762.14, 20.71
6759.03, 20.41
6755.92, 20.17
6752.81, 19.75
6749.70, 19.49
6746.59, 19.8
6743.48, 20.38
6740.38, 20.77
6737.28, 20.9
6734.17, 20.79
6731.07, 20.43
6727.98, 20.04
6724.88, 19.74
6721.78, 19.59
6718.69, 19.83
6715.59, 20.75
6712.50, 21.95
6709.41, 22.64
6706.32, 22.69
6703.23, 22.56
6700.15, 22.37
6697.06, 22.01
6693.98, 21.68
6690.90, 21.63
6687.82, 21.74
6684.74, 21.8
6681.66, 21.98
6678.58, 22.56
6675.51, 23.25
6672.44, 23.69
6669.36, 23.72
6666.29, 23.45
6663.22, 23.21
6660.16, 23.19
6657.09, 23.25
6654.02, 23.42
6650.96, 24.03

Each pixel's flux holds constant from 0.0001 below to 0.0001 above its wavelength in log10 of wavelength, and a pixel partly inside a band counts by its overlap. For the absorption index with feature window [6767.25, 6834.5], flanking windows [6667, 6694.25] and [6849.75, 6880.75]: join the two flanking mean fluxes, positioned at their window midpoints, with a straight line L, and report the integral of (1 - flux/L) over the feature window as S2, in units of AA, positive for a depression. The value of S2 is 3.4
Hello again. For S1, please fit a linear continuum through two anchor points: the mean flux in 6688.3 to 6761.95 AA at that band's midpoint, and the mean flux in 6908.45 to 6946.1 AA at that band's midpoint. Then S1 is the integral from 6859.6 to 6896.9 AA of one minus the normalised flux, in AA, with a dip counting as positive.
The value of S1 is 3.76 AA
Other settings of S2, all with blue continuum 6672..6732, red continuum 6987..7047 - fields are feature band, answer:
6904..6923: 3.6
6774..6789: 2.6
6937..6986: 2.7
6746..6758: 1.6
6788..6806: 3.7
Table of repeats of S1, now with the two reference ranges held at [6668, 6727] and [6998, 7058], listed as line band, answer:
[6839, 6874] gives 8.3 AA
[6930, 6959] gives 2.3 AA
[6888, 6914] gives 5.2 AA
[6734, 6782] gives 6.2 AA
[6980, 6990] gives 0.5 AA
